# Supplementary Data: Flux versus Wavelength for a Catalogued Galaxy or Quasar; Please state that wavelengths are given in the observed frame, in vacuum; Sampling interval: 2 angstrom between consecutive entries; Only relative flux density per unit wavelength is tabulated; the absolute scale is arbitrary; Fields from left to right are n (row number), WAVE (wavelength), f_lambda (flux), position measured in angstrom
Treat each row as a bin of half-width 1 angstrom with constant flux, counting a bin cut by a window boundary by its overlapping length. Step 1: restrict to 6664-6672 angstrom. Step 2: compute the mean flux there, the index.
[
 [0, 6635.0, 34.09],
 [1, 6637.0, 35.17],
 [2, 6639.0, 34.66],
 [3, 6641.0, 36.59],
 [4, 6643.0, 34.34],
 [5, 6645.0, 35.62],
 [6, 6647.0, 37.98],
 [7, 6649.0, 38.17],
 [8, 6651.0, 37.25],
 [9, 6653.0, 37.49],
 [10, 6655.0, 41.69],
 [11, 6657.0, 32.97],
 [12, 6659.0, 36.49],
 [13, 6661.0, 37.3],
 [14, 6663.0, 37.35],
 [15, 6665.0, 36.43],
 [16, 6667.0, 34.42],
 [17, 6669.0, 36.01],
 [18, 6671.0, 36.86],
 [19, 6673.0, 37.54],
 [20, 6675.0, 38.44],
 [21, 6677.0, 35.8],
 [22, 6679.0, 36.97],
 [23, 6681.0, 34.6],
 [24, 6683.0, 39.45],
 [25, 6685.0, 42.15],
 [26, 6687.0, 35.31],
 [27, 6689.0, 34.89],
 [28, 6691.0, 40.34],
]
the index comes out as 35.9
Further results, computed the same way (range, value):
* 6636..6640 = 34.9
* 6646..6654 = 37.7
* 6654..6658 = 37.3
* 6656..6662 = 35.6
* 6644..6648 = 36.8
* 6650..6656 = 38.8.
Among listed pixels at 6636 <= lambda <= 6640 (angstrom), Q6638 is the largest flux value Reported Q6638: 35.17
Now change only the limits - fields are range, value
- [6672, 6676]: 38.44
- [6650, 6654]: 37.49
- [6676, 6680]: 36.97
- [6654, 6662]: 41.69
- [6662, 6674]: 37.54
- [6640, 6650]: 38.17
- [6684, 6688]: 42.15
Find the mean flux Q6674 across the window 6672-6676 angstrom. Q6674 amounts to 38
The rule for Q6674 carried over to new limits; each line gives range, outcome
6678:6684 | 37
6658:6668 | 36.4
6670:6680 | 37.1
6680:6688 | 37.9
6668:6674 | 36.8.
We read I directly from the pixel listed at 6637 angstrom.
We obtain 35.17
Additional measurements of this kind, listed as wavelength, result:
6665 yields 36.43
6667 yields 34.42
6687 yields 35.31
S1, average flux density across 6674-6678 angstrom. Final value 37.1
